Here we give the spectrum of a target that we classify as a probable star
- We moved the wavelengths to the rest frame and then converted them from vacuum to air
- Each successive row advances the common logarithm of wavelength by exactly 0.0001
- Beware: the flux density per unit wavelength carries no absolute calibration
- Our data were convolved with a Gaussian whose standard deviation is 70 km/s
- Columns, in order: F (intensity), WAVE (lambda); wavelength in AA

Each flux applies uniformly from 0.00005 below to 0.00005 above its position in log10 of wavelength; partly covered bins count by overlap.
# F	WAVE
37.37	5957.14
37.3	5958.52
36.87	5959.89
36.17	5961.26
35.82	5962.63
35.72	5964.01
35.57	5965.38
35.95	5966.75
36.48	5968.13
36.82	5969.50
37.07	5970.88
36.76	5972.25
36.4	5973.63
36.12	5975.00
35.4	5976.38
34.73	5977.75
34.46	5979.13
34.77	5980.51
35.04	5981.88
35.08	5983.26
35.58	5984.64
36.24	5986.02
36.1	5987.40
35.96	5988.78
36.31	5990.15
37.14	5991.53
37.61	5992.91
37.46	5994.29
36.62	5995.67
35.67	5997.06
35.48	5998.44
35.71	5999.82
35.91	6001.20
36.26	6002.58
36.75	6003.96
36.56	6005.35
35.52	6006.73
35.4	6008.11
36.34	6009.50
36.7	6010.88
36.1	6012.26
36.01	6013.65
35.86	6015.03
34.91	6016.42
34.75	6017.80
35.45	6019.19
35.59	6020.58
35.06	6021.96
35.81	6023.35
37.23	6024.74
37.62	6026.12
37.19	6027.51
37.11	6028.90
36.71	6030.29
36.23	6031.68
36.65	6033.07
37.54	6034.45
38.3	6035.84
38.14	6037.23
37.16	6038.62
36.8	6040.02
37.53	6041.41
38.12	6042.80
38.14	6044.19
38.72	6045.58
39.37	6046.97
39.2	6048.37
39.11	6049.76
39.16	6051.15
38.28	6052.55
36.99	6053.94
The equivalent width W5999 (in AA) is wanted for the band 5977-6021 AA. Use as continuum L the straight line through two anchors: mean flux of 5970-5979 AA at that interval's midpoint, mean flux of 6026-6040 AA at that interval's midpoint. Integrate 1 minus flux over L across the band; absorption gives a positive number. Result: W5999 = 0.7 AA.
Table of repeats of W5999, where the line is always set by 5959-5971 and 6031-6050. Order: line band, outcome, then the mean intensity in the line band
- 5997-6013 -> 0.47 AA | 36.1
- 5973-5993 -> 0.50 AA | 35.8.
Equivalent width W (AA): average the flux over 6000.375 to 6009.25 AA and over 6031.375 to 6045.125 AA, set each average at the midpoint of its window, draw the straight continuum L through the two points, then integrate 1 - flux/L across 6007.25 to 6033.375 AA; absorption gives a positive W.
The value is 0.4 AA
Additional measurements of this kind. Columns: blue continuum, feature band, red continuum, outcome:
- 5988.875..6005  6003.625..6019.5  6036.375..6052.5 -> 0.5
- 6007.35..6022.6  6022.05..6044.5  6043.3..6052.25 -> 0.2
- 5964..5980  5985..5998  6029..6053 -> 0.0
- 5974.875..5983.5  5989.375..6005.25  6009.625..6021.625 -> -0.5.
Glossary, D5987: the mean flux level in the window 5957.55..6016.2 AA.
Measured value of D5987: 36.1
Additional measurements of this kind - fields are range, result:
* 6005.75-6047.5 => 36.7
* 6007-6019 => 35.7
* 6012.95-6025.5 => 35.6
